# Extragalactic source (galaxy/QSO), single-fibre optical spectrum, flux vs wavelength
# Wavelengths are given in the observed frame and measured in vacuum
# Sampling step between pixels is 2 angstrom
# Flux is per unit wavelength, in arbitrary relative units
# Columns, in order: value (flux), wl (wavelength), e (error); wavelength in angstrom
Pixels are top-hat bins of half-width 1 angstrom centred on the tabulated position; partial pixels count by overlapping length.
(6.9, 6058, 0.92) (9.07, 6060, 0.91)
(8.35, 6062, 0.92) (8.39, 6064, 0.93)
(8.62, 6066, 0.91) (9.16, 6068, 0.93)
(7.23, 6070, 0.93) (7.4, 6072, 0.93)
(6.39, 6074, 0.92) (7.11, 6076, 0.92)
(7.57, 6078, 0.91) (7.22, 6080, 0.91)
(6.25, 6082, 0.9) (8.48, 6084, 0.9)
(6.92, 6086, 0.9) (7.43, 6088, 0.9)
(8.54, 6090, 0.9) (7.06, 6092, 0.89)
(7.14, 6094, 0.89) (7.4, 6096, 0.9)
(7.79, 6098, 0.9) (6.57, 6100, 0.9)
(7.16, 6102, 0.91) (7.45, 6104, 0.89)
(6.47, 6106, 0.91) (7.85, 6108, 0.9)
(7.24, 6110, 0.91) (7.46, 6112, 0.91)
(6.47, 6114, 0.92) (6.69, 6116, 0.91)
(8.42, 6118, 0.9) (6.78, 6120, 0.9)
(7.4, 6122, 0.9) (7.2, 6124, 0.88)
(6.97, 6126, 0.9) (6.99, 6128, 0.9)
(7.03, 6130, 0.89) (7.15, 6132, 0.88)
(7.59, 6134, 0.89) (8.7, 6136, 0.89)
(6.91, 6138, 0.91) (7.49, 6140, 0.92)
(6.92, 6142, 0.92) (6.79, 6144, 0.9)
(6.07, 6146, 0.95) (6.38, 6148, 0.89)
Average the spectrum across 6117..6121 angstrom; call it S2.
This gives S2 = 7.6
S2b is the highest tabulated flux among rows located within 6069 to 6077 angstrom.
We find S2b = 7.4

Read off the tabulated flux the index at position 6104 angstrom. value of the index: 7.45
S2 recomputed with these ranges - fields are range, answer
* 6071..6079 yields 7.12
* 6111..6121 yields 7.16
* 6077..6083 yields 7.01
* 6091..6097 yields 7.2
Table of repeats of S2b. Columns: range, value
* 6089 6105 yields 8.54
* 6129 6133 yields 7.15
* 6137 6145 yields 7.49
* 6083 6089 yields 8.48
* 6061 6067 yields 8.62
